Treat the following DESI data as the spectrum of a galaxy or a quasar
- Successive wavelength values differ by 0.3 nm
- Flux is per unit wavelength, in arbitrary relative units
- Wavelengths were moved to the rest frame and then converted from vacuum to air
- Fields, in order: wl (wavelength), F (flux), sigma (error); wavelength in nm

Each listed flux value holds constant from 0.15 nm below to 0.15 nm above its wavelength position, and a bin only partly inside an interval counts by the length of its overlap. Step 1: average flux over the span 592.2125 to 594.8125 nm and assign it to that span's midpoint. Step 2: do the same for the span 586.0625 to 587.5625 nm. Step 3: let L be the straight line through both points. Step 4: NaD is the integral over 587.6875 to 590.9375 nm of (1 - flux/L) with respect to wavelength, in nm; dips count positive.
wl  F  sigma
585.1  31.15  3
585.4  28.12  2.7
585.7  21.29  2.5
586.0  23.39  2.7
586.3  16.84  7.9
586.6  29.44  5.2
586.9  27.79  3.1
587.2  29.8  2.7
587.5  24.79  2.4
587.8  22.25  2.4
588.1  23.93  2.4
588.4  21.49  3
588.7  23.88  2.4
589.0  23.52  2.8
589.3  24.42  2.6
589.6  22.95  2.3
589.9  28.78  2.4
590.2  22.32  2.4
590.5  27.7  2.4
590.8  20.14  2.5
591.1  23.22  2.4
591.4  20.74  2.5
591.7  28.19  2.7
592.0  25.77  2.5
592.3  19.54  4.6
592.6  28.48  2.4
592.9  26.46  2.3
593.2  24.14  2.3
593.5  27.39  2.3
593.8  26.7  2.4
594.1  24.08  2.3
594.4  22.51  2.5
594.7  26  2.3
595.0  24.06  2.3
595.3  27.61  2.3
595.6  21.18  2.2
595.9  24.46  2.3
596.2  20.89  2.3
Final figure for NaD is 0.21 nm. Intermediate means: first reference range 25.7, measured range 23.8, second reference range 25.2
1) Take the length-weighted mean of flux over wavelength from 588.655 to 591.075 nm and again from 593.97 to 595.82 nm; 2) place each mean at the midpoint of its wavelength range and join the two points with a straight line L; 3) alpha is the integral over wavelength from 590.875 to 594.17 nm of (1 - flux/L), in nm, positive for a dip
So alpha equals -0.09 nm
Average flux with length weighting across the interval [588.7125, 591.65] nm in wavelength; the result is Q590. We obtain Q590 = 23.9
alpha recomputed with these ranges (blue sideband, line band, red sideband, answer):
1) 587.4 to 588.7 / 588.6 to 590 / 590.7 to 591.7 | -0.11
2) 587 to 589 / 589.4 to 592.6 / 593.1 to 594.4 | 0.09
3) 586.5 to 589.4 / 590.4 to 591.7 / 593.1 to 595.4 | 0.09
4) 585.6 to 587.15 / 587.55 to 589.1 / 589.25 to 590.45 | 0.09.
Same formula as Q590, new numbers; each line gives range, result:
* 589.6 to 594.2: 24.9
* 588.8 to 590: 24.7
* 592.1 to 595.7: 24.9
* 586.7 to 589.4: 24.7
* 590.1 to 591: 23.4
